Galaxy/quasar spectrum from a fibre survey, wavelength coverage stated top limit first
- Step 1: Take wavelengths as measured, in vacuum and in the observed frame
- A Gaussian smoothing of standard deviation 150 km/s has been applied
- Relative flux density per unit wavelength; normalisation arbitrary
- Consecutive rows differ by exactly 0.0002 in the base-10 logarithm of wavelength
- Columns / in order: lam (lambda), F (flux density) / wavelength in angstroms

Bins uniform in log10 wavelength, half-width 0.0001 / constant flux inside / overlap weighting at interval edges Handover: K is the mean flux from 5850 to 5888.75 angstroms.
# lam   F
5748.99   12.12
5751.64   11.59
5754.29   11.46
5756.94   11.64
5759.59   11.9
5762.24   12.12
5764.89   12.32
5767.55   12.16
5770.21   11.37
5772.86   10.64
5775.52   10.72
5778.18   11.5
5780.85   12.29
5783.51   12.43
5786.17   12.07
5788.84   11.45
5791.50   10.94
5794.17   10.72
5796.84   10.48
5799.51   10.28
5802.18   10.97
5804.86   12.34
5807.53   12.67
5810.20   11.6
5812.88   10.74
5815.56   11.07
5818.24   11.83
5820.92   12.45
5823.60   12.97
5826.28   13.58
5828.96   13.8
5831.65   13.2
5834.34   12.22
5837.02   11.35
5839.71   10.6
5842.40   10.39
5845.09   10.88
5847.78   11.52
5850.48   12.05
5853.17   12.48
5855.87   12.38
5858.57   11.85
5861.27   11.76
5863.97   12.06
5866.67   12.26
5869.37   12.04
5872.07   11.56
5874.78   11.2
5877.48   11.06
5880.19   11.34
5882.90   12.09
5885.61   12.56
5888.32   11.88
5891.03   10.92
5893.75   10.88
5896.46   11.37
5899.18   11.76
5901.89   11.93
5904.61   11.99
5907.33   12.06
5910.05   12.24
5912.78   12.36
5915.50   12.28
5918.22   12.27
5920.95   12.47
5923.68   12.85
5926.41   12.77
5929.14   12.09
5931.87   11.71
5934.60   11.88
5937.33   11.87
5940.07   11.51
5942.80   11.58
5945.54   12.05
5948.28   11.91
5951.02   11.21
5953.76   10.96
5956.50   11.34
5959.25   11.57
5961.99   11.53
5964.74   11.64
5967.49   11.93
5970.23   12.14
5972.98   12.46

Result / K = 11.9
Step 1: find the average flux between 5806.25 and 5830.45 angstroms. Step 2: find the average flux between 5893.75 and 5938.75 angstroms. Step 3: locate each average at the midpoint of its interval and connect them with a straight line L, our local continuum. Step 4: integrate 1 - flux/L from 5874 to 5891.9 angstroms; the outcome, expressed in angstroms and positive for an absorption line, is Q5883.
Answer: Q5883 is 0.8 angstroms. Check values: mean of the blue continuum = 12.3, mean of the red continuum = 12.1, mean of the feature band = 11.6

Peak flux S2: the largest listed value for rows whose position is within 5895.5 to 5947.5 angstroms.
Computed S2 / 12.85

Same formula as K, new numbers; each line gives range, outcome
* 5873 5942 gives 11.9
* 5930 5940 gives 11.8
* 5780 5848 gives 11.7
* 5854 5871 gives 12.1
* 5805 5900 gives 11.8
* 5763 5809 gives 11.5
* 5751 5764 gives 11.8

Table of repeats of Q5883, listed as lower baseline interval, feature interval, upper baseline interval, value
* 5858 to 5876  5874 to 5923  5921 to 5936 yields 0.9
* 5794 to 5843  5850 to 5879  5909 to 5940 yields 0.3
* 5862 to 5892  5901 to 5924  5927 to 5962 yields -1.1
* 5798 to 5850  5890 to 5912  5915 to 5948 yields 0.6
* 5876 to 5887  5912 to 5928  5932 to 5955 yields -1.1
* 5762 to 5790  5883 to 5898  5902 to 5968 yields 0.4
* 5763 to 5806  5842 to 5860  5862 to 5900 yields -0.2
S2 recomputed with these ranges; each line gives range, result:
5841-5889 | 12.56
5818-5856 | 13.8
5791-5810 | 12.67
